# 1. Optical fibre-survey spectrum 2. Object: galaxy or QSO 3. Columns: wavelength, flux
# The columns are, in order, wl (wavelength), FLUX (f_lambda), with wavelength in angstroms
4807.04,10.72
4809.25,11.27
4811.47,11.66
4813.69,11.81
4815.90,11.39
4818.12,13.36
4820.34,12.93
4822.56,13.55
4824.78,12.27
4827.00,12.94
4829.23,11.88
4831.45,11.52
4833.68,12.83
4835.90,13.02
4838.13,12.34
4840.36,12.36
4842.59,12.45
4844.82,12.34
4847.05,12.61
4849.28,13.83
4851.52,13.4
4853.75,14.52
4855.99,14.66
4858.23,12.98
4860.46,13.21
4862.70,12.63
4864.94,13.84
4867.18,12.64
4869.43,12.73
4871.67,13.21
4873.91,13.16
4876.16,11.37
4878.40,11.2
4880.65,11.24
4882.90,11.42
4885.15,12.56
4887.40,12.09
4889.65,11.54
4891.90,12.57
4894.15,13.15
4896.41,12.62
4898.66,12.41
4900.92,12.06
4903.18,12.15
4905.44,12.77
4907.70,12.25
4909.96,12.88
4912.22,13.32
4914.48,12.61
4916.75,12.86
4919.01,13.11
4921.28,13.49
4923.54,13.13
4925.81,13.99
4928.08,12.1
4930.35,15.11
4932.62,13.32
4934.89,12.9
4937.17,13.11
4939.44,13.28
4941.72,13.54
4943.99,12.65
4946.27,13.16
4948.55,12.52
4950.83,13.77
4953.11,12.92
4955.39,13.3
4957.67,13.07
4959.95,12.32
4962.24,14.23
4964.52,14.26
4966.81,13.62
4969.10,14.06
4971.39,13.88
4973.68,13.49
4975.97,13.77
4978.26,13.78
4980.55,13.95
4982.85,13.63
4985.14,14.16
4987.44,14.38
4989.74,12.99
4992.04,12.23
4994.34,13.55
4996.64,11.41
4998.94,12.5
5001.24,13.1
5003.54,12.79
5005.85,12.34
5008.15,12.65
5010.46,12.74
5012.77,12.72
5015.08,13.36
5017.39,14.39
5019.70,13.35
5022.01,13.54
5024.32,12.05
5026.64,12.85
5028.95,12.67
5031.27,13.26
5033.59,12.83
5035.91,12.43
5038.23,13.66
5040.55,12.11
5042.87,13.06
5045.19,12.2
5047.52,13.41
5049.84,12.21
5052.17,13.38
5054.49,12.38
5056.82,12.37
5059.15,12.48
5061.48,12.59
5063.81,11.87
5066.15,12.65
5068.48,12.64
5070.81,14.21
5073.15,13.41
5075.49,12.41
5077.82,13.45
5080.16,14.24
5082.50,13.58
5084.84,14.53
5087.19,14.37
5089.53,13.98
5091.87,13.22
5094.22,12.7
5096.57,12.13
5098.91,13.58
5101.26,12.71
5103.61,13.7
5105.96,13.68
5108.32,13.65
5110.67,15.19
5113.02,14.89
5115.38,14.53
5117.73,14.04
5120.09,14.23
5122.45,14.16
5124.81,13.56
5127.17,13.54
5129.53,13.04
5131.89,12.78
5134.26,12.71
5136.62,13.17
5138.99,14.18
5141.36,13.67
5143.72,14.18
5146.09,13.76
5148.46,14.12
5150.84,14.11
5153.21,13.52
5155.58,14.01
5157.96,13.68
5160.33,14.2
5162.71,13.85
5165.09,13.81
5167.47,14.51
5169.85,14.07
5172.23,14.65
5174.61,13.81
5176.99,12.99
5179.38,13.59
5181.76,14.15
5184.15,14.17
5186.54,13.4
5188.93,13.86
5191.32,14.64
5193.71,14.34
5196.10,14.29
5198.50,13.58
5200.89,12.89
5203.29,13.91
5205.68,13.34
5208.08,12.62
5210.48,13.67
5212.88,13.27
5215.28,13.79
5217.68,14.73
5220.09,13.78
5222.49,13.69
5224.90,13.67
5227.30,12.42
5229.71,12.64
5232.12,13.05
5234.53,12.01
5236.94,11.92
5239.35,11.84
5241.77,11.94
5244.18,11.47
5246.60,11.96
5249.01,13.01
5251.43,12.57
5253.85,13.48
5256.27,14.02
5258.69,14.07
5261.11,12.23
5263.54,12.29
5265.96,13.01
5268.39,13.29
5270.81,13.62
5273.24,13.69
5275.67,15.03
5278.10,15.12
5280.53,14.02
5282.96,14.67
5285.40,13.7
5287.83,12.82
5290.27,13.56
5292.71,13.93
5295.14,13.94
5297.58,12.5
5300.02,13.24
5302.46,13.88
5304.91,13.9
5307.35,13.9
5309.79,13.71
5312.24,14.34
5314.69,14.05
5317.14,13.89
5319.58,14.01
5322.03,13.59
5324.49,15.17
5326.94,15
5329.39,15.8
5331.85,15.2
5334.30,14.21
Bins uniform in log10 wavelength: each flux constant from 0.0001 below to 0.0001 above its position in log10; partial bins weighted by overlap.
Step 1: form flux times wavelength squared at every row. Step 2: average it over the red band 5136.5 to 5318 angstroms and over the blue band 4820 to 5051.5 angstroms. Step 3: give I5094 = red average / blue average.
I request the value 1.17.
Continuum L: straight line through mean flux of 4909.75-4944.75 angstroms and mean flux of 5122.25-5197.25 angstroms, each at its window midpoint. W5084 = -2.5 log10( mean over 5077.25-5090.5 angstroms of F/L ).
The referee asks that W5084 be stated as -0.03 mag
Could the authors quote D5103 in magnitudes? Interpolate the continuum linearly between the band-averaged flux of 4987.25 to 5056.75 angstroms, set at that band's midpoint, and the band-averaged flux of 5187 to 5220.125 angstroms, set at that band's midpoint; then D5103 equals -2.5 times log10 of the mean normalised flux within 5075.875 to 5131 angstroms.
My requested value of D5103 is -0.04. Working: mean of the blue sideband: 12.9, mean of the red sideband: 13.8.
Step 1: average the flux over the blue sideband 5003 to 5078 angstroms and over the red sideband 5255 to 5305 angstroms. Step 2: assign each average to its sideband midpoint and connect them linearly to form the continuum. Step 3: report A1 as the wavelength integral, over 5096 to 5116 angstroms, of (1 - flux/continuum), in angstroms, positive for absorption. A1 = -1.1 angstroms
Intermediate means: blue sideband 12.9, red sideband 13.6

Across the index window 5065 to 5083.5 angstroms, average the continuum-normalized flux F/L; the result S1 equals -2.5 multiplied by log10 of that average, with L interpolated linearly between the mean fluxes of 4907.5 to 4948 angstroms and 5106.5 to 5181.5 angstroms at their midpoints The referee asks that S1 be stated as 0.03 mag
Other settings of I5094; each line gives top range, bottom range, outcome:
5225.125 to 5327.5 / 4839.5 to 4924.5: 1.23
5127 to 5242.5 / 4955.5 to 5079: 1.11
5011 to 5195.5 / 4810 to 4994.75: 1.13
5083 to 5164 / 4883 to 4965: 1.15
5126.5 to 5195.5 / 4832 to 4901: 1.23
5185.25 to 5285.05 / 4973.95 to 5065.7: 1.12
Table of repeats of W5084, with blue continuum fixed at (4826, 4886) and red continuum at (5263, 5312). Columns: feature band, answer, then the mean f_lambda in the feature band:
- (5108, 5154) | -0.04 mag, 13.9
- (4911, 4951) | -0.03 mag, 13.2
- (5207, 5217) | 0.01 mag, 13.4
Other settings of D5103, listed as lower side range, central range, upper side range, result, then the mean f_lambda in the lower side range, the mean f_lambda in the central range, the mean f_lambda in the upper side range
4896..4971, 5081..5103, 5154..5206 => 0.02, 13.1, 13.4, 13.9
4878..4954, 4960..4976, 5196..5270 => -0.08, 12.8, 13.8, 13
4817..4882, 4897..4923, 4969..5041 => 0.02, 12.8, 12.7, 13.1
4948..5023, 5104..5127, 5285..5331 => -0.05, 13.3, 14.2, 14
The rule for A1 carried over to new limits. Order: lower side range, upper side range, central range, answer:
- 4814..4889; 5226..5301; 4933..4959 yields -0.7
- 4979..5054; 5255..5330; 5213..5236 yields 0.6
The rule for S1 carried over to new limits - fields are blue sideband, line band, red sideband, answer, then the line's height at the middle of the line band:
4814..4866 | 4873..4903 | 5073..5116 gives 0.08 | 13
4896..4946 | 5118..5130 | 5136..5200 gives 0.00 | 13.8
